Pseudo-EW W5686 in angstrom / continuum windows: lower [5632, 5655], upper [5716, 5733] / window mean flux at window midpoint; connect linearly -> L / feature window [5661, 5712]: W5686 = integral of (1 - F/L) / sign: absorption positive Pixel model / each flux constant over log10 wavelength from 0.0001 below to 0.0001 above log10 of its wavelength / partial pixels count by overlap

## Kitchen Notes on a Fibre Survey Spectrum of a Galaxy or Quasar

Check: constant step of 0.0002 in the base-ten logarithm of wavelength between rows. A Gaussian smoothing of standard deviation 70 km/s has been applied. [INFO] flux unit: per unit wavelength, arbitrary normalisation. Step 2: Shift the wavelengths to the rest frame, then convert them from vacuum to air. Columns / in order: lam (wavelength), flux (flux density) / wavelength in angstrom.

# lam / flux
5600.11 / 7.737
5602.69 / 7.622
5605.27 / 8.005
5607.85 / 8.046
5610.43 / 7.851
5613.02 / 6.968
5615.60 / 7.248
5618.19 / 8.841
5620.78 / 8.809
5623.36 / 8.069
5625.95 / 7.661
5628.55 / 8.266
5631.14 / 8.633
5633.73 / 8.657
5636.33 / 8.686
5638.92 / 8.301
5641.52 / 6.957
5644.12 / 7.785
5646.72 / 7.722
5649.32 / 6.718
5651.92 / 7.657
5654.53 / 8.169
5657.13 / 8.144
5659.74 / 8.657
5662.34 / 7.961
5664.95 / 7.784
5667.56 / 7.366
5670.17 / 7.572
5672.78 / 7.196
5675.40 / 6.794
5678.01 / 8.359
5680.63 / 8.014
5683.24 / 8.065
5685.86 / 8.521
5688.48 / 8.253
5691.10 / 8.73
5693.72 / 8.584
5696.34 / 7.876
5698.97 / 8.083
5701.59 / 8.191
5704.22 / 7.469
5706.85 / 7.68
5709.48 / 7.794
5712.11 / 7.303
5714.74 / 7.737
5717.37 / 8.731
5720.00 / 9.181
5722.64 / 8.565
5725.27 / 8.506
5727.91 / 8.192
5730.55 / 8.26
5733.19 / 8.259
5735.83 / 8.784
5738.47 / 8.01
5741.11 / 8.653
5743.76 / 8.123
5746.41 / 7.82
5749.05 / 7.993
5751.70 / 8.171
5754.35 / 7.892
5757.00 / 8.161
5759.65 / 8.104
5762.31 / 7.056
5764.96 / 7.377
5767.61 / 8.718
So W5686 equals 2.0 angstrom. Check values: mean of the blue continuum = 7.85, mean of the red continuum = 8.55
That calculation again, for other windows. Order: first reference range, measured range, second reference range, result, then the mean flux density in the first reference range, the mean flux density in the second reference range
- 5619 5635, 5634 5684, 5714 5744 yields 3.5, 8.37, 8.44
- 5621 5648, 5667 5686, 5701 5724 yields 0.9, 8.1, 8.07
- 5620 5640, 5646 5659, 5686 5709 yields 0.9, 8.38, 8.12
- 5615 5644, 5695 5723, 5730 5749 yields 0.7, 8.2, 8.26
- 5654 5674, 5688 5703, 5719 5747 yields -0.3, 7.85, 8.4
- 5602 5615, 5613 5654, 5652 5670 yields -0.8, 7.68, 7.96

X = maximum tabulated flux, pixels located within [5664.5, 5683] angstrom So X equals 8.359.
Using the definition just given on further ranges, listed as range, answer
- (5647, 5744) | 9.181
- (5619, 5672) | 8.809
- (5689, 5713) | 8.73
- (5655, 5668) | 8.657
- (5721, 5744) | 8.784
